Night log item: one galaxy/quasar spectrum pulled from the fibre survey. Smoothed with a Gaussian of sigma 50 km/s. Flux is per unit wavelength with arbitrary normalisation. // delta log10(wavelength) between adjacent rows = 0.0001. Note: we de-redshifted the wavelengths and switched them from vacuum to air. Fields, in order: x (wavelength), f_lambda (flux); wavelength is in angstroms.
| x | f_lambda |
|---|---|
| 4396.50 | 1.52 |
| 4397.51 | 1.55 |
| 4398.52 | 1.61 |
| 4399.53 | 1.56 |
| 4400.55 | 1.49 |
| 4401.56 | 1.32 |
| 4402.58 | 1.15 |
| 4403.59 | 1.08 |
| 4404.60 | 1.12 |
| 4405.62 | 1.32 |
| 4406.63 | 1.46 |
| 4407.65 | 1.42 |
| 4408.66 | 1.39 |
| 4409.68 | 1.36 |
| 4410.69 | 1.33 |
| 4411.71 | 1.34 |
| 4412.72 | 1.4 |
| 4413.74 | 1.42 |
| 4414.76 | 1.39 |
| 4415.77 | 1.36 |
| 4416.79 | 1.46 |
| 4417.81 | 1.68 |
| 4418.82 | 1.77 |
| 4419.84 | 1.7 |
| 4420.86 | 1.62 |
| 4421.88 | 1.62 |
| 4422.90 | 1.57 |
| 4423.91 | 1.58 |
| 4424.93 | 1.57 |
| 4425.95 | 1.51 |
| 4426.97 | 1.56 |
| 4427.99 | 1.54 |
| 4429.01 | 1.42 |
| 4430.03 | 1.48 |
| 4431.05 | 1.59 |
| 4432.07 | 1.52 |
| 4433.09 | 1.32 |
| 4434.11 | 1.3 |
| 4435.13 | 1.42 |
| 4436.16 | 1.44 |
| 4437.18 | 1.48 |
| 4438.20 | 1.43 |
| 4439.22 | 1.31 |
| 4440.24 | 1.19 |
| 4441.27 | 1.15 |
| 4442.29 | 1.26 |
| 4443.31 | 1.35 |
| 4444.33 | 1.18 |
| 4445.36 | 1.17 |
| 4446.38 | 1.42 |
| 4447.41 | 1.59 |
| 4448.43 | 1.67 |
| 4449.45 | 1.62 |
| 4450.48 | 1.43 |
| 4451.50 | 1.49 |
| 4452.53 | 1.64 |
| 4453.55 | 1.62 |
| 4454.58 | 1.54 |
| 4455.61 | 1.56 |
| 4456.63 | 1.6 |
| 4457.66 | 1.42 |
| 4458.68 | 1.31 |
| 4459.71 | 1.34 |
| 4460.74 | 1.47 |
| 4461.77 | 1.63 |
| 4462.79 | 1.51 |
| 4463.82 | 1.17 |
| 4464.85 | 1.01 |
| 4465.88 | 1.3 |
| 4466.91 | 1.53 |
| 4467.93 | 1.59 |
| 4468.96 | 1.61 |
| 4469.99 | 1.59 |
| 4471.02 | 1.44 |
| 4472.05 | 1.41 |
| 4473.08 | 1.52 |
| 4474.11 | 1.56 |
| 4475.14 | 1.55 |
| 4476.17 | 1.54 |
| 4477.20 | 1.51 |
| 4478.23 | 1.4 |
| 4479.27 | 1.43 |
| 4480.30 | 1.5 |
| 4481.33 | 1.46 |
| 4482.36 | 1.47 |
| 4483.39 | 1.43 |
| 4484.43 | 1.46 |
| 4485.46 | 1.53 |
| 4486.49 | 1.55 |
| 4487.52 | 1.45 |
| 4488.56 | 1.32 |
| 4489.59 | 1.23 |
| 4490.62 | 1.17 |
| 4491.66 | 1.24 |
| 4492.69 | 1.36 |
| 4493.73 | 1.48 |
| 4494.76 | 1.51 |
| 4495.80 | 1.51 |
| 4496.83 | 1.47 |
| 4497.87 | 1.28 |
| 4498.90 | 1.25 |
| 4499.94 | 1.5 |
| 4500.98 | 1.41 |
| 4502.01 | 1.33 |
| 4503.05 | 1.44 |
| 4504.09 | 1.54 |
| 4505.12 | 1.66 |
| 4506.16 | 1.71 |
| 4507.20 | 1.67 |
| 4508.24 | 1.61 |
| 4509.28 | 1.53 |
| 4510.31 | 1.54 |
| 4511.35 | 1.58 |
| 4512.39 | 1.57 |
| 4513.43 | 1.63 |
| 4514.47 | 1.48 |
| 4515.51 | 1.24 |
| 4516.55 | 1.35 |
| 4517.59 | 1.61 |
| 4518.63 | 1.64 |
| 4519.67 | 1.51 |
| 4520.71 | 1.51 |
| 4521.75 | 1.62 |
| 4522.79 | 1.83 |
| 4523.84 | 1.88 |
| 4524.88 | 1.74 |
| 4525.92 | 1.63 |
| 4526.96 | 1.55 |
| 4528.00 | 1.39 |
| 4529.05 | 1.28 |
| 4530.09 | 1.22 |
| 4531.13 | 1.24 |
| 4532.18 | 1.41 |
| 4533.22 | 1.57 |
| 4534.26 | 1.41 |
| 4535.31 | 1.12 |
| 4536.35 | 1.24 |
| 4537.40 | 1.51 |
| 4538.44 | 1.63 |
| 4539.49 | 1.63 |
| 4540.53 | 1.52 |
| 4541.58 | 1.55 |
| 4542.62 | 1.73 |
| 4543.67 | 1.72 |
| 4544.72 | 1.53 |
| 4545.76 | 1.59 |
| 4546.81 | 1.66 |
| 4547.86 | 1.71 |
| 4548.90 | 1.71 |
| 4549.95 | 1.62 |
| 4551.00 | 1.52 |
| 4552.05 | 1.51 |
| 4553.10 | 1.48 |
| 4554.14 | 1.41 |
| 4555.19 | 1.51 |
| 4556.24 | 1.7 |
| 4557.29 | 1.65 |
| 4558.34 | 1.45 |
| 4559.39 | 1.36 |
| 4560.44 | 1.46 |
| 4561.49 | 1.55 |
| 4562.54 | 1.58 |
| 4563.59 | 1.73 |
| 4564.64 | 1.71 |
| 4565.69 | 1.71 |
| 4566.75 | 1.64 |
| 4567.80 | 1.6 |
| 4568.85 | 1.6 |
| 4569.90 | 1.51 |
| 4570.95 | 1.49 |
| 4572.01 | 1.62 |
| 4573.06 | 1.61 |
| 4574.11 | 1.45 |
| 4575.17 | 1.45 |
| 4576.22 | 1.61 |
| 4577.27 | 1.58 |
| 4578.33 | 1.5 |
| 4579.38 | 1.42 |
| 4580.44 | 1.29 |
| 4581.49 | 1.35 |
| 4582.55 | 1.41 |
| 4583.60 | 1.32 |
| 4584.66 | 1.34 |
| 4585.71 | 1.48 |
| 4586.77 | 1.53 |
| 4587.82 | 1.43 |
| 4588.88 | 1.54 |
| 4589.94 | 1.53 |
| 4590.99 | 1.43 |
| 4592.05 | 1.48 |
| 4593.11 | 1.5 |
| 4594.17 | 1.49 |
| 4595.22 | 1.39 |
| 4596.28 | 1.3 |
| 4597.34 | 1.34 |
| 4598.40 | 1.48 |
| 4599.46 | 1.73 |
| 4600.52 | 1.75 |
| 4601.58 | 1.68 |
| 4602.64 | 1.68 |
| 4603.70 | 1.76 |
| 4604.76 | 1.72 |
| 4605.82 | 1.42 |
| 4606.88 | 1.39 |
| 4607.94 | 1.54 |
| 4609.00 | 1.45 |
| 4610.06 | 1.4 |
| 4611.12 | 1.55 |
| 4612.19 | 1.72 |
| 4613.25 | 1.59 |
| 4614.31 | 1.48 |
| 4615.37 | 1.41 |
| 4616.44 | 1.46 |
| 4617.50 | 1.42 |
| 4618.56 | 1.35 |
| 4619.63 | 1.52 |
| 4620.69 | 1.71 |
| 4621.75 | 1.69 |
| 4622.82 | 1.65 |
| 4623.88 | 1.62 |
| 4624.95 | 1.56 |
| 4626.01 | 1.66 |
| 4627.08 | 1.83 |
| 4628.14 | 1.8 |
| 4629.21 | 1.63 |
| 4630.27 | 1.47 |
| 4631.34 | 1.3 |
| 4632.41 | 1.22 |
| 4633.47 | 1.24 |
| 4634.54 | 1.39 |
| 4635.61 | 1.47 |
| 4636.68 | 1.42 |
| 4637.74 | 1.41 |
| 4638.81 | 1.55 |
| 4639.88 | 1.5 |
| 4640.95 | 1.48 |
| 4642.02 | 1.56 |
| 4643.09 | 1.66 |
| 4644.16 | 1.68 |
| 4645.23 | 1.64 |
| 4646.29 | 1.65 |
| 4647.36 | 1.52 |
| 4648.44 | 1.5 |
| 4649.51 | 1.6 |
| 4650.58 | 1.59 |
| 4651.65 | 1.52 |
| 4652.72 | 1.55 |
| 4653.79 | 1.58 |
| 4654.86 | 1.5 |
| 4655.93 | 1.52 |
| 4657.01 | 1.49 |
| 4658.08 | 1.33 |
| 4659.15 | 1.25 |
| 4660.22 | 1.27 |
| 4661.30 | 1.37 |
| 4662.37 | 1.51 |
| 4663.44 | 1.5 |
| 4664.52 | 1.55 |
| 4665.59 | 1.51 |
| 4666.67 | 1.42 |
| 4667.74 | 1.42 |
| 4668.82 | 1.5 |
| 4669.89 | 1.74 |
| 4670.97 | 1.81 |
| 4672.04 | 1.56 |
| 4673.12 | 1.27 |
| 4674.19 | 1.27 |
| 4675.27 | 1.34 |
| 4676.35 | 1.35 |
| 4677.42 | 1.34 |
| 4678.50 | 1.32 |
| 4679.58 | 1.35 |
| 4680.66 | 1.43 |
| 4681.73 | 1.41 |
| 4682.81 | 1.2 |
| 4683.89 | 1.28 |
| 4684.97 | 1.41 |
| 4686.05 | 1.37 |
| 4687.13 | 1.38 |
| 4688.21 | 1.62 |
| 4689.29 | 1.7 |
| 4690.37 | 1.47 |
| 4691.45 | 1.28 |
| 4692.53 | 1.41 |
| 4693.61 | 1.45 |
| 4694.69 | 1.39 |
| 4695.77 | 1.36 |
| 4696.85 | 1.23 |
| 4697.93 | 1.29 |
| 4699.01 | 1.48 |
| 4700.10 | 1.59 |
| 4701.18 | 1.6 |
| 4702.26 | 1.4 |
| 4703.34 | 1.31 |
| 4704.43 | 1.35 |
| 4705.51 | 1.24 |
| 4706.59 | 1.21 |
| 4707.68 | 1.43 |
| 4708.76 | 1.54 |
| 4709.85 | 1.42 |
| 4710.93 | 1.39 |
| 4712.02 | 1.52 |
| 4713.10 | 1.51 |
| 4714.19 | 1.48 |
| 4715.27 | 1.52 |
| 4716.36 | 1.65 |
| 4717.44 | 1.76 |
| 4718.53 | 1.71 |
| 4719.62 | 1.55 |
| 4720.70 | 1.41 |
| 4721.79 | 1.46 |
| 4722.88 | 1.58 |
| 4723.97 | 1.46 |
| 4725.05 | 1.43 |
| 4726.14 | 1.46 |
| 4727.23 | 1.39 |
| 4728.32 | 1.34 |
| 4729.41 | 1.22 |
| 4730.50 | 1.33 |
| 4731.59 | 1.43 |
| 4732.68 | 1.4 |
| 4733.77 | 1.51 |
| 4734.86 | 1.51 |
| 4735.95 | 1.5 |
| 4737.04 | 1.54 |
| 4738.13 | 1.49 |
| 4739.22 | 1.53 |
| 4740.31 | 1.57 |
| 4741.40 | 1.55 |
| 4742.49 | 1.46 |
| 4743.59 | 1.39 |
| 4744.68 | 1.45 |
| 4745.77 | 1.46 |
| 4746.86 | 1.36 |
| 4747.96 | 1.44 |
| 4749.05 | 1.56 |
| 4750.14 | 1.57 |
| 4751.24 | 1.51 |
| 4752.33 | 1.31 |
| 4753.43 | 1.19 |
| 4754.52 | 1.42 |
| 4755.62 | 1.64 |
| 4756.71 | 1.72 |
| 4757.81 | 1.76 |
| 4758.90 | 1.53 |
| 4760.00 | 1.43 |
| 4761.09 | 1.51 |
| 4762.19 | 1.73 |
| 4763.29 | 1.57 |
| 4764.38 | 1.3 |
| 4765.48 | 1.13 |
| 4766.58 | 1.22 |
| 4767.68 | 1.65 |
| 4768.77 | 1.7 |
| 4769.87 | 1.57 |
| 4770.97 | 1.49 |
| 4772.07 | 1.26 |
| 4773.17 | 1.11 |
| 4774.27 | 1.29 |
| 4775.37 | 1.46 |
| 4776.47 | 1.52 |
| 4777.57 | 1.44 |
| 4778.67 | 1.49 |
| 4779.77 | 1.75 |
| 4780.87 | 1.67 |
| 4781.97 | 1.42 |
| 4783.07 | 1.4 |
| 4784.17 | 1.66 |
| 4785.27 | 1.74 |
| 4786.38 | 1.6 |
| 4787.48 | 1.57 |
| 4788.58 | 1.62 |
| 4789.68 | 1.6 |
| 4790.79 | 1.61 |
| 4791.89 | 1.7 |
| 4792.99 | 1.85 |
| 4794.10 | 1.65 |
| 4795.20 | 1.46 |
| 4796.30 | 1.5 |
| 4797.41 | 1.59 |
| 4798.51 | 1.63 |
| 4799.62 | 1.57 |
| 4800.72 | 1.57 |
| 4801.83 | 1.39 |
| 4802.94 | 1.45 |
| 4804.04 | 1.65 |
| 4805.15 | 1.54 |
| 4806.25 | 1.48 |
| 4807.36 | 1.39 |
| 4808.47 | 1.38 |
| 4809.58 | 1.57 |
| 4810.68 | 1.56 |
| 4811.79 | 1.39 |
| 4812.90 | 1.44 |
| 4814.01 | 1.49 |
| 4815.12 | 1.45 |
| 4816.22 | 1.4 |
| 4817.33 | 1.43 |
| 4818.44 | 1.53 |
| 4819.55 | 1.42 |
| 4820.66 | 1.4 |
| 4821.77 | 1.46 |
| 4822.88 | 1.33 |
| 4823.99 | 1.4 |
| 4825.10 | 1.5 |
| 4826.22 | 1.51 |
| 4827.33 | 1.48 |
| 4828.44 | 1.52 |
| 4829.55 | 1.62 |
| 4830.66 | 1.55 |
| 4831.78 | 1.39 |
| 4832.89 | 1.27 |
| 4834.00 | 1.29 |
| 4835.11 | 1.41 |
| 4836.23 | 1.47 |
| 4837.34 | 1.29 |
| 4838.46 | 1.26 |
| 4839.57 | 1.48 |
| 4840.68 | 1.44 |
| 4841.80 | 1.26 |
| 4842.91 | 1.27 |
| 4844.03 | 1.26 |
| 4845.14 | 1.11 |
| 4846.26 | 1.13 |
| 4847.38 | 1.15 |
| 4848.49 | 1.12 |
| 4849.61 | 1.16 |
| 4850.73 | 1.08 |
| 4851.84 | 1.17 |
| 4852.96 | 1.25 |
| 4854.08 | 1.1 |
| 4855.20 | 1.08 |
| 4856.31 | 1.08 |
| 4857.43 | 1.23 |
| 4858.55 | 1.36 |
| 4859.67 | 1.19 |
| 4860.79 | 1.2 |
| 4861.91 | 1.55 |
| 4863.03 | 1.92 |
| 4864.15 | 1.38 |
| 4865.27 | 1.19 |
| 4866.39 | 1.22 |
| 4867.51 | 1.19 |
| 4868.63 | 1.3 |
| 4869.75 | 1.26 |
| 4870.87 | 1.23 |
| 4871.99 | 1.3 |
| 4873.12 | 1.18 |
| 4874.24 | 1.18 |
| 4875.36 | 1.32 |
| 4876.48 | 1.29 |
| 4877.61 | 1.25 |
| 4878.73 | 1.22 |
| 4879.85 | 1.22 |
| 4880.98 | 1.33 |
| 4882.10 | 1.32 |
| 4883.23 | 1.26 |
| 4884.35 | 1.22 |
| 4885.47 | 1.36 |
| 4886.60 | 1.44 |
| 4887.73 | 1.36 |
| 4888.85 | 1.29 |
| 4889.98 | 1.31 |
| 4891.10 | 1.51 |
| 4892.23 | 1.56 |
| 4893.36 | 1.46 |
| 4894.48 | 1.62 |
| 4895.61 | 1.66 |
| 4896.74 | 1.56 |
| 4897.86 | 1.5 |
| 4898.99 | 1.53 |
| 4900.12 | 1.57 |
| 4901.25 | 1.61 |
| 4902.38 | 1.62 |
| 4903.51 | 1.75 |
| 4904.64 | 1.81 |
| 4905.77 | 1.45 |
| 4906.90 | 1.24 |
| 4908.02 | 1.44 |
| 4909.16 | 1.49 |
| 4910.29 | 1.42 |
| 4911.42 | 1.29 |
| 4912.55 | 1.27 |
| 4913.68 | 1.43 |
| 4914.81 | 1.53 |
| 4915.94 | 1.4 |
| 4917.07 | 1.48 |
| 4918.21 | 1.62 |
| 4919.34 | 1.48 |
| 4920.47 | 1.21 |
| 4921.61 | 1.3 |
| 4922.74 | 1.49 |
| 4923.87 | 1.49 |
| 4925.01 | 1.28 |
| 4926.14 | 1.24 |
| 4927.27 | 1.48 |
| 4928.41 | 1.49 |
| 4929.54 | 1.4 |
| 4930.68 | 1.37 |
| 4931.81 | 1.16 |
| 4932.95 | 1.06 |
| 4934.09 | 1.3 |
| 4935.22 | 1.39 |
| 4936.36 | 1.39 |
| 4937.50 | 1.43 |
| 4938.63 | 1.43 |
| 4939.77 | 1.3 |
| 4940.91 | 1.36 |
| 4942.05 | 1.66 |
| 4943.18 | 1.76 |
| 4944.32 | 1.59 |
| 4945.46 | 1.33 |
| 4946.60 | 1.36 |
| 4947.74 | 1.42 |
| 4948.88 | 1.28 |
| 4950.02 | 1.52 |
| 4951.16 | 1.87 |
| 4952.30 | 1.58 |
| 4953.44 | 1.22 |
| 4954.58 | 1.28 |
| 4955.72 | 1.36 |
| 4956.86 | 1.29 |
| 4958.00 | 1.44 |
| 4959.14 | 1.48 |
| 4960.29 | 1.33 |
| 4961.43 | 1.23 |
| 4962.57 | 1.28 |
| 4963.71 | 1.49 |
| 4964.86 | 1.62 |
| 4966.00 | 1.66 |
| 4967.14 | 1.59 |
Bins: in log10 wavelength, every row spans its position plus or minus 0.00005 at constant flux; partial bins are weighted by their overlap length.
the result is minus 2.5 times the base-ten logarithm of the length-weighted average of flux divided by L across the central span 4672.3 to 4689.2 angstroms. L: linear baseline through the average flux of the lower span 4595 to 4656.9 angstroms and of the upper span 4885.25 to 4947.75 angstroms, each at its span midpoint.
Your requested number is 0.11 mag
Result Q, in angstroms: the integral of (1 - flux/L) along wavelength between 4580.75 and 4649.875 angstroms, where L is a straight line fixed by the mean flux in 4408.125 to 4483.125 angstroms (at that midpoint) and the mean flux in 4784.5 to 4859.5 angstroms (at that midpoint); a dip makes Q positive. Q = -3.70 angstroms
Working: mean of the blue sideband 1.46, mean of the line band 1.52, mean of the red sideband 1.42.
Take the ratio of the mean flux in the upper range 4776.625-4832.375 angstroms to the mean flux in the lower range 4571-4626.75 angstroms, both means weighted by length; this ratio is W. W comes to 1.01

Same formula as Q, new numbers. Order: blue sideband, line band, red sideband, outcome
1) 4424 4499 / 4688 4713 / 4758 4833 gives 1.1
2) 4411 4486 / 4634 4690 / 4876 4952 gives -1.0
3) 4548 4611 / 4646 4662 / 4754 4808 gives 0.5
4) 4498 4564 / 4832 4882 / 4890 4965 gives 6.6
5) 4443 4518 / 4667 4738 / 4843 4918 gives -2.0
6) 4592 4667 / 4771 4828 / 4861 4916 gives -2.4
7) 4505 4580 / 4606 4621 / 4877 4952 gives 0.3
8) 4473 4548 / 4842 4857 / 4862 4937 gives 2.7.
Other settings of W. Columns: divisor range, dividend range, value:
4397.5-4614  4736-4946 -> 0.96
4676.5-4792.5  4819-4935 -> 0.93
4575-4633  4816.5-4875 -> 0.87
